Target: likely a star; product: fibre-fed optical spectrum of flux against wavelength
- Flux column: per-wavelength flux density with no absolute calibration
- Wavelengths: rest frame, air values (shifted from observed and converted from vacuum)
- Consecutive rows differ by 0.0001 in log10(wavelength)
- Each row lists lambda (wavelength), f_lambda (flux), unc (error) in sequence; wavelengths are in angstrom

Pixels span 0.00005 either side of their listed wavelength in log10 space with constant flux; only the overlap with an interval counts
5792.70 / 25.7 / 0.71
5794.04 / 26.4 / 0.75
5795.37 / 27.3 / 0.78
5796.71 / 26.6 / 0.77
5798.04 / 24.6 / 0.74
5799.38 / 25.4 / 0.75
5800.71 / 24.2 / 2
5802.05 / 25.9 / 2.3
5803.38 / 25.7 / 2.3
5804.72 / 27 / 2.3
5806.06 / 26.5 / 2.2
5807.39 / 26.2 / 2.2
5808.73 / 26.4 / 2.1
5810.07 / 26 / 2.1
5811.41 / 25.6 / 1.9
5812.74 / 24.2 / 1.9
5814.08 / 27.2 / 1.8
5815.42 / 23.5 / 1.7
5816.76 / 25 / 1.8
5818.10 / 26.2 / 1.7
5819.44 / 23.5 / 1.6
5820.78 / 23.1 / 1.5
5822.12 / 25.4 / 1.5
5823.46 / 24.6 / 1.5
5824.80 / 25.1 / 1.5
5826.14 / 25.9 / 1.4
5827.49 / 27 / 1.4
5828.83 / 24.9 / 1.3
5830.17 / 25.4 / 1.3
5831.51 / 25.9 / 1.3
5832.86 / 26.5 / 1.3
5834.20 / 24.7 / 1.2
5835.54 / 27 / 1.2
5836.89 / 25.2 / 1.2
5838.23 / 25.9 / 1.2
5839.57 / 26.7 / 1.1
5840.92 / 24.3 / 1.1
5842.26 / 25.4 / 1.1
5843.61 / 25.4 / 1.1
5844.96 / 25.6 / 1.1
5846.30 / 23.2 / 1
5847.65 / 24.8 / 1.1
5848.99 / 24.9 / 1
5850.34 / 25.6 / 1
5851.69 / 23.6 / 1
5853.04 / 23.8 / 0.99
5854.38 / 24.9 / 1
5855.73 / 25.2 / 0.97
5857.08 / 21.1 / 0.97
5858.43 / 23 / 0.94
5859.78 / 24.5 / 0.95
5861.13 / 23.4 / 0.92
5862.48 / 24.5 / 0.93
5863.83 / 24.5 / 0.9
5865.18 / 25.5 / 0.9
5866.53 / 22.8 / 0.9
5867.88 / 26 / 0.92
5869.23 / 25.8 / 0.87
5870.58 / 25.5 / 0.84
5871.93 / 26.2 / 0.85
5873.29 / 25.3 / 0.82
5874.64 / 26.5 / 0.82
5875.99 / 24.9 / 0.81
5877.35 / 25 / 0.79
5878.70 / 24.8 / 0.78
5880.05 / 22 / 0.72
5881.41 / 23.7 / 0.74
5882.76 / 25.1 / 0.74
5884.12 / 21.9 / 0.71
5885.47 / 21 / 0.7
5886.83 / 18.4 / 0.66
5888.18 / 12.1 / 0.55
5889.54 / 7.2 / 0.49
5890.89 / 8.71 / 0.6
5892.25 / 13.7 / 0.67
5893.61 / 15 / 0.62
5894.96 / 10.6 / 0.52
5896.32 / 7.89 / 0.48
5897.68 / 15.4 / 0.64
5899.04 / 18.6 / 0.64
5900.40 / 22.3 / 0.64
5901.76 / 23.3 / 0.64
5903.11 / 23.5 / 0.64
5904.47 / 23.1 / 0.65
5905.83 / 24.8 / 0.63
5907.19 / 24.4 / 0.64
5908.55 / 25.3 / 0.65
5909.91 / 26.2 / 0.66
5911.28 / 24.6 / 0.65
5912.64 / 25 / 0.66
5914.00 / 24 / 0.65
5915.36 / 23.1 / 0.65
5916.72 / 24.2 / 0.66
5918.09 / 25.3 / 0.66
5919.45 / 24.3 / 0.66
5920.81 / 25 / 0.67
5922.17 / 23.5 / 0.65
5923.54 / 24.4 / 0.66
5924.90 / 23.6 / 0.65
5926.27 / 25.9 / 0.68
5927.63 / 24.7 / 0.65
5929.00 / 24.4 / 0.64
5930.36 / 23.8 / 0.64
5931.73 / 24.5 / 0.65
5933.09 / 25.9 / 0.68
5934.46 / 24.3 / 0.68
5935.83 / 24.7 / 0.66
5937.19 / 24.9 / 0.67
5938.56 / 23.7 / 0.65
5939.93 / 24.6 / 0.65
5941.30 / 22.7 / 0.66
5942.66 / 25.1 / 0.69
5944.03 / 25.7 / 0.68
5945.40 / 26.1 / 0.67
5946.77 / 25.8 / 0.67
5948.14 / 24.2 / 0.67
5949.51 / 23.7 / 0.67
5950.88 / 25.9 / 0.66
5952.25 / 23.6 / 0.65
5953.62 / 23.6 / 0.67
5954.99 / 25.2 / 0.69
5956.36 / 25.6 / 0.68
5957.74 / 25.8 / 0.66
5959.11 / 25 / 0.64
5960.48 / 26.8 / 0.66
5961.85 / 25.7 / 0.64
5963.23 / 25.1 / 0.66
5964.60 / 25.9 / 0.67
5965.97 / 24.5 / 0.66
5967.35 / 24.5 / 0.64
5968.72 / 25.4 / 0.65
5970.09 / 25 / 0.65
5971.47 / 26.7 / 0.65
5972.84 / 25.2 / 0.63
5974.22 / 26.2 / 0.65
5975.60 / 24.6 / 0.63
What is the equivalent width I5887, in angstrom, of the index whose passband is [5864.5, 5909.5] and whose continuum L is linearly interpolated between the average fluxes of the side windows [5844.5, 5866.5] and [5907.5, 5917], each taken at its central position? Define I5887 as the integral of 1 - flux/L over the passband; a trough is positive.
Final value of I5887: 6.6 angstrom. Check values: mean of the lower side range 24.2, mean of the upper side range 24.6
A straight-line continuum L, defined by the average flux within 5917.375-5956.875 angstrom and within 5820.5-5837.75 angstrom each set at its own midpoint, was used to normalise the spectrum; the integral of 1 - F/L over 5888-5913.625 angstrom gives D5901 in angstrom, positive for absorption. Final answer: 6.4 angstrom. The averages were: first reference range 25.5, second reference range 24.6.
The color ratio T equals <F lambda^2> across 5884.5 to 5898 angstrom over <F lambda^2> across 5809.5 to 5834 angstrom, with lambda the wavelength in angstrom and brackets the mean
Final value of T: 0.53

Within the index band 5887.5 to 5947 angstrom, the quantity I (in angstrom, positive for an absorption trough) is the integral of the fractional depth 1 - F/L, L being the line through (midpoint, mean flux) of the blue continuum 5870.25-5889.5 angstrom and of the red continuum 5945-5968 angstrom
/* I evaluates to 4.7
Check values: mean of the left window 22.5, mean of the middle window 21.9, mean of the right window 25.1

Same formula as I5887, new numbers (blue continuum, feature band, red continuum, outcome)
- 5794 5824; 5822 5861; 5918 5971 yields 0.5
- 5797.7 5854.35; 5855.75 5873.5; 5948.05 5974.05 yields 0.6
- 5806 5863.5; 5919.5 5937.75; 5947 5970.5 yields 0.3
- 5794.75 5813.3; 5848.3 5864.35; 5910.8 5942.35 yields 0.7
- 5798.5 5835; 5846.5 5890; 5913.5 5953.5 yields 3.0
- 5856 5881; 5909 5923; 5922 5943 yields 0.0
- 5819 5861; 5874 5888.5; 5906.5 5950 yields 1.3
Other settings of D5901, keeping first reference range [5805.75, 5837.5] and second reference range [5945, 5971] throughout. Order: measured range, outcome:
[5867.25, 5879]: -0.1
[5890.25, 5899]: 4.5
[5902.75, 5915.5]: 0.4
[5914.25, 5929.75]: 0.5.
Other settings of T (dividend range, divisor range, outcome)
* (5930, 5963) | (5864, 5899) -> 1.27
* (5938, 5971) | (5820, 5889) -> 1.06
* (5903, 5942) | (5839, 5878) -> 1.01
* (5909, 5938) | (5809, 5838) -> 1.00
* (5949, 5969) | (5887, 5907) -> 1.56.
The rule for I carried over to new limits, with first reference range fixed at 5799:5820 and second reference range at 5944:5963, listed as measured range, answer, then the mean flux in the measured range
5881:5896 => 5.65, 15.8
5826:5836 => -0.16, 25.9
